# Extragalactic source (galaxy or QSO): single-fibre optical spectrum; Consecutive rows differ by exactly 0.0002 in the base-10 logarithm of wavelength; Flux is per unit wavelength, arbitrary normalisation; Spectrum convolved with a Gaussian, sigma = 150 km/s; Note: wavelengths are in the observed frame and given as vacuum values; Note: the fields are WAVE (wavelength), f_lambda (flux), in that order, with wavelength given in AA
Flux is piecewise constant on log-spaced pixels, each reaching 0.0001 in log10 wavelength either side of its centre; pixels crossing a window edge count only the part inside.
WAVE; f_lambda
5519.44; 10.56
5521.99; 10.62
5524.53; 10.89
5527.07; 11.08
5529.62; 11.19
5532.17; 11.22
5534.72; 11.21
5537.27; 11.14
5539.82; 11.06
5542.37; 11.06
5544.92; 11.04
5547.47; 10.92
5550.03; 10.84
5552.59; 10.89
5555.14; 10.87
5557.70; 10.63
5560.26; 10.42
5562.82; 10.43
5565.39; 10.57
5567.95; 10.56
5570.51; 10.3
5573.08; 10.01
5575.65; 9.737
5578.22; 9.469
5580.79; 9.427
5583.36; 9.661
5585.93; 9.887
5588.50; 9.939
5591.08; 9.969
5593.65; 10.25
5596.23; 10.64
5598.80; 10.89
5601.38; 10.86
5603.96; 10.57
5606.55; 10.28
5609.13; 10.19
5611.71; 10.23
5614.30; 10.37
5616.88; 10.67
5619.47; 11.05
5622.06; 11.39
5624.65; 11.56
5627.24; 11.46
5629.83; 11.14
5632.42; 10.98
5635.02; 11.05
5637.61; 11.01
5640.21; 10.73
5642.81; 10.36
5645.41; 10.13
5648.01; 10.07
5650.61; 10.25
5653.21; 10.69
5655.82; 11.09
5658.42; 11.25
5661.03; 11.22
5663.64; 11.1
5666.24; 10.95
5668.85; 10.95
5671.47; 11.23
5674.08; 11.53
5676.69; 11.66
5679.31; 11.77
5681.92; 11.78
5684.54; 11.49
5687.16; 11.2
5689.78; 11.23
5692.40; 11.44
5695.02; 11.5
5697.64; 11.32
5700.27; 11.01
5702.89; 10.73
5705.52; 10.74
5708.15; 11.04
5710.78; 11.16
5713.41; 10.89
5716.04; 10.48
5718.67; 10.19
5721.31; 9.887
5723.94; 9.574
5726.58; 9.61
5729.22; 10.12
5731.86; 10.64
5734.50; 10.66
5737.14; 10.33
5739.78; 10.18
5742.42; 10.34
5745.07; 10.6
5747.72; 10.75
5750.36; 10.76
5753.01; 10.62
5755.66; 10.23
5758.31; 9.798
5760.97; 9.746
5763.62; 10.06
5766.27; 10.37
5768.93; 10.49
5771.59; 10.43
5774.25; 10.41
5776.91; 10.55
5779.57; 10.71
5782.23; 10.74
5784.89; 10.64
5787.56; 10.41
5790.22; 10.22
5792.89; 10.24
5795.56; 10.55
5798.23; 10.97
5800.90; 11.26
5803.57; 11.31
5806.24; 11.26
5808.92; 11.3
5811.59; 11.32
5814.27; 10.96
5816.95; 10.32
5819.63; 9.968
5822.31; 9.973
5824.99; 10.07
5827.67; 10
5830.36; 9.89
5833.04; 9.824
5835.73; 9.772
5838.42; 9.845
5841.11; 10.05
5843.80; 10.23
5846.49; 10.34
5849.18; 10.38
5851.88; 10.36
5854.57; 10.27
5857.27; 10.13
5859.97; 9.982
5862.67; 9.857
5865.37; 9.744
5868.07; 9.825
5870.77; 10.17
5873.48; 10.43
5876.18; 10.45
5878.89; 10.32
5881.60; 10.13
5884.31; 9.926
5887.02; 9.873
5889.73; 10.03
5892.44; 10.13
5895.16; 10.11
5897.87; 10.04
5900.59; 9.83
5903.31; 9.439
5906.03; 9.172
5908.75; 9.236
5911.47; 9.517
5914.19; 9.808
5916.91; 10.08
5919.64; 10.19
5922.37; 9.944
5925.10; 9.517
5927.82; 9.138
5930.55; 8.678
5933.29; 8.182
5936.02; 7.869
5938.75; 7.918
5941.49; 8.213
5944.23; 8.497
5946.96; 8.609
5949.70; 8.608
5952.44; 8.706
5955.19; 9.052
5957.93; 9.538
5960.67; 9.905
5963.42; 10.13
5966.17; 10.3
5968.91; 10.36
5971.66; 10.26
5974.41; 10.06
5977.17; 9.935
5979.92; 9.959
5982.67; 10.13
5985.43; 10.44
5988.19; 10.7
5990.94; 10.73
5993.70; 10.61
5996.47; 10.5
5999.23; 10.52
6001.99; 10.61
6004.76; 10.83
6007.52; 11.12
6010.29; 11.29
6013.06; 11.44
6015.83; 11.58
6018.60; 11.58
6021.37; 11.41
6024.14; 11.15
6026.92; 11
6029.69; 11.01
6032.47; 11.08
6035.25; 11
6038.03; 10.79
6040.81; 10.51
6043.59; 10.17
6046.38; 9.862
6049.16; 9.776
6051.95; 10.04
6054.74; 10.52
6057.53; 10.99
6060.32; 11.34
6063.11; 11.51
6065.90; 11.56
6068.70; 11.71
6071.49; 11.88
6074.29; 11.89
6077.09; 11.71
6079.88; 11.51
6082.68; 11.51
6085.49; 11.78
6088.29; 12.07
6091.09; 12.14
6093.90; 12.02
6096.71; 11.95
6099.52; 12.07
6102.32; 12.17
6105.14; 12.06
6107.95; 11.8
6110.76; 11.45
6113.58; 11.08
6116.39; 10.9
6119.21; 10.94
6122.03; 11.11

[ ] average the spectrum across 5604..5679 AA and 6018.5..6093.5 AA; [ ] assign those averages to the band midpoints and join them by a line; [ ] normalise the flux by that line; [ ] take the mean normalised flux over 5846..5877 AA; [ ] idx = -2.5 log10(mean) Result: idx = 0.09 mag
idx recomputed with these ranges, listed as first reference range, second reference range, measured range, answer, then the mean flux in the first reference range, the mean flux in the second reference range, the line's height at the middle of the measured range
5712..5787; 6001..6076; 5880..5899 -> 0.07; 10.4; 11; 10.7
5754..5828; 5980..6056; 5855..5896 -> 0.06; 10.5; 10.7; 10.6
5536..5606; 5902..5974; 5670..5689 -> -0.14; 10.4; 9.28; 10.1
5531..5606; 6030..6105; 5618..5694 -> -0.05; 10.5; 11.3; 10.6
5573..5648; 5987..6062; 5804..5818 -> -0.04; 10.5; 10.8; 10.6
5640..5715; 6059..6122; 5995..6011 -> 0.07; 11.1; 11.7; 11.5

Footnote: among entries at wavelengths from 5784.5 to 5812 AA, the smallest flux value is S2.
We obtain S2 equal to 10.22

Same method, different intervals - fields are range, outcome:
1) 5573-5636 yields 9.427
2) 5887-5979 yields 7.869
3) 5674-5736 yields 9.574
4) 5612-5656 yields 10.07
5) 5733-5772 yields 9.746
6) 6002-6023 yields 10.83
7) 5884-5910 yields 9.172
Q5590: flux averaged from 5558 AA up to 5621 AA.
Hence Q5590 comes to 10.3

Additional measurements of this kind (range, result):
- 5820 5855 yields 10.1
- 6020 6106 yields 11.3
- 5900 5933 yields 9.49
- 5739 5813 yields 10.6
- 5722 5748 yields 10.3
